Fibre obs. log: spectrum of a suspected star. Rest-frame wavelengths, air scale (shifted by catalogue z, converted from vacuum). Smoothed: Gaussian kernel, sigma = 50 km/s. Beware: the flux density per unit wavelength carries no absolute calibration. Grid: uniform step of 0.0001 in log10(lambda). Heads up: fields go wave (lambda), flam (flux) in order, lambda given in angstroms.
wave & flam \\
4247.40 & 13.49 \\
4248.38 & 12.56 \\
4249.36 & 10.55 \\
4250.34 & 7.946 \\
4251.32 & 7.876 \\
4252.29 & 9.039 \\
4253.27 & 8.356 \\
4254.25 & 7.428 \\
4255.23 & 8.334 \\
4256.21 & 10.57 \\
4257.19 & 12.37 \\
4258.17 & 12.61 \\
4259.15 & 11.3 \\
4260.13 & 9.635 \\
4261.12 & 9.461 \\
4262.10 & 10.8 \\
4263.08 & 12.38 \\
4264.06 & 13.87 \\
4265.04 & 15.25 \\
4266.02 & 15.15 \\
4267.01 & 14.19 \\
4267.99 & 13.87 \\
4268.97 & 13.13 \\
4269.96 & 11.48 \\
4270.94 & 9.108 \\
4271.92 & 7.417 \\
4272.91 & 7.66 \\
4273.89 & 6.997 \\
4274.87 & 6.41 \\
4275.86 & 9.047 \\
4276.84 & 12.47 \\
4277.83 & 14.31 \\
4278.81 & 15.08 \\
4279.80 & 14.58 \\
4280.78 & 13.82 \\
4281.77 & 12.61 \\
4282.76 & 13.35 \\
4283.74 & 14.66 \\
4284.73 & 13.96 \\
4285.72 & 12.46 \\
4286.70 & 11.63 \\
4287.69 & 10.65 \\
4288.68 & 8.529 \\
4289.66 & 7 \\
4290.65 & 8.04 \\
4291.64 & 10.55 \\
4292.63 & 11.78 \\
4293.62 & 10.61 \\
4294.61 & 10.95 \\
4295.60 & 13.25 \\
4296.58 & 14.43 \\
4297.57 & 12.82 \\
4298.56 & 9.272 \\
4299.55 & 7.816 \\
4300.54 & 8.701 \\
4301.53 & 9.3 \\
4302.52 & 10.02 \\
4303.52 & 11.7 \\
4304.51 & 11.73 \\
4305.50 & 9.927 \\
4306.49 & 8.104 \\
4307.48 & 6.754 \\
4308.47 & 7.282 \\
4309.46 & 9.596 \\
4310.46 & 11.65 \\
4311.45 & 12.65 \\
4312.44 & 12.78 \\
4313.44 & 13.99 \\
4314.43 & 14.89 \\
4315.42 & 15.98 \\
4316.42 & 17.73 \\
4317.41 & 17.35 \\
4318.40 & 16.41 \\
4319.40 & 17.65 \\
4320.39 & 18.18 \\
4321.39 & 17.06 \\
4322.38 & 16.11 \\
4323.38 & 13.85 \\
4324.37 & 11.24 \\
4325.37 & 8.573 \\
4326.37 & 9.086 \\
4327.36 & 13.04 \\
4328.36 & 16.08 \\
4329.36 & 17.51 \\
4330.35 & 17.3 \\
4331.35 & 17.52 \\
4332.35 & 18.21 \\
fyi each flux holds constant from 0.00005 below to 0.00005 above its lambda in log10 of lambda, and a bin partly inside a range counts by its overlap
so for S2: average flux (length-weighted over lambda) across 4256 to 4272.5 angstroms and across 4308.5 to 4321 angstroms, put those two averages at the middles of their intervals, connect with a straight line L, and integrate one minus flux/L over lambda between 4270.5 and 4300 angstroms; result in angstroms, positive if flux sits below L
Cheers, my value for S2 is 4.5 angstroms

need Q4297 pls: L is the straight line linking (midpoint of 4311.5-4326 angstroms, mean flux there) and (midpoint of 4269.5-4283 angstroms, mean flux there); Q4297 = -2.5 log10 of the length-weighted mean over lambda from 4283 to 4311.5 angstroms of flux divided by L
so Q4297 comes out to 0.22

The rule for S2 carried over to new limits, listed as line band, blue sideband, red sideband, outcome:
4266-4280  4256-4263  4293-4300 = -0.05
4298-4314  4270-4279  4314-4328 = 3.75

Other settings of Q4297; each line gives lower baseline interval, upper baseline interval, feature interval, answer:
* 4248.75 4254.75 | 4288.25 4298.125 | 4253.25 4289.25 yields -0.193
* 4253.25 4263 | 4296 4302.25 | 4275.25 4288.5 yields -0.230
